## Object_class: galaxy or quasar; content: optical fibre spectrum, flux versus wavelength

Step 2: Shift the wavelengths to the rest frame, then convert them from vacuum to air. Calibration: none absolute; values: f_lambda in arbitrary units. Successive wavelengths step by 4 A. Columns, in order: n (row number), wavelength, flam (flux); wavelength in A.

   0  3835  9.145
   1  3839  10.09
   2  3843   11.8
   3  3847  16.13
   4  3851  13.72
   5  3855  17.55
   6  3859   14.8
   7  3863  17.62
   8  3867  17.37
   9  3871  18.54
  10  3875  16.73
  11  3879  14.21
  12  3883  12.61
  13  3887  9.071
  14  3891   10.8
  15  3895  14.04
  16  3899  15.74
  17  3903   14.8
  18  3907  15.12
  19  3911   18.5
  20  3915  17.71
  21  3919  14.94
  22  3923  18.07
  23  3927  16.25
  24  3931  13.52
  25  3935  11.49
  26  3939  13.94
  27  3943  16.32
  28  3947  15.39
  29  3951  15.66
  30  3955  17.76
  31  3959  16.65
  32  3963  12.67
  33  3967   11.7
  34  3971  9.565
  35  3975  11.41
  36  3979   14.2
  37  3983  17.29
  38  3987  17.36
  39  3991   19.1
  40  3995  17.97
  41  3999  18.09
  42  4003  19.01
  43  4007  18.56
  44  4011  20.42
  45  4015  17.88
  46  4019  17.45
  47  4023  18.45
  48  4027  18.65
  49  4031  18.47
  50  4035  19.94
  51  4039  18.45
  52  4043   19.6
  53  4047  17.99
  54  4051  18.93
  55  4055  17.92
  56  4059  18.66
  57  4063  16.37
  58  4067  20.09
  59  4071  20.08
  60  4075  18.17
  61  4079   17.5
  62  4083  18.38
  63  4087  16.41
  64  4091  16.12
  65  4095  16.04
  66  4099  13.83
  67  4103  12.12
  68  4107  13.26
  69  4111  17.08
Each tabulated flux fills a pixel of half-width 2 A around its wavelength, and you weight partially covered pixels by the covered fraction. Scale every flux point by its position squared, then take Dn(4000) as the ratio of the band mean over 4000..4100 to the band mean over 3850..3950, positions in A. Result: 1.29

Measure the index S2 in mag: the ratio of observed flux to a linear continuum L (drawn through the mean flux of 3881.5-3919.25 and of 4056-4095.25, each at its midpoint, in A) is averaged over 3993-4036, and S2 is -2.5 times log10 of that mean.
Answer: -0.12 mag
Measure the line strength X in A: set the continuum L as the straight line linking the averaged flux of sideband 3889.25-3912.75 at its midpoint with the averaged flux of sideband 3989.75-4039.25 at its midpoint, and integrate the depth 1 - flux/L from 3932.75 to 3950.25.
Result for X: 1.99 A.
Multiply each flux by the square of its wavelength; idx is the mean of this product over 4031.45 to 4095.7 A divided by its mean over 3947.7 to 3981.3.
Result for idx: 1.39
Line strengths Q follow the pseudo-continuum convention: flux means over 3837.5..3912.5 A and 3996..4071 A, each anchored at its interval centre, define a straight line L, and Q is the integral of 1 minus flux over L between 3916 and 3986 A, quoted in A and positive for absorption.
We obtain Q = 8.2 A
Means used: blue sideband 14.7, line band 14.6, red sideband 18.6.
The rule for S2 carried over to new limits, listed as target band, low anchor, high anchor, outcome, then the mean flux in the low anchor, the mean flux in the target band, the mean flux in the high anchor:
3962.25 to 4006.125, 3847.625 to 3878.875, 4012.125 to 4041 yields 0.17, 16.5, 15.5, 18.5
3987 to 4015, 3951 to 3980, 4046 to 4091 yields -0.23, 13.5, 18.7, 18.1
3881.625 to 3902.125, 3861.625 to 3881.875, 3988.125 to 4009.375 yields 0.33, 16.7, 12.6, 18.5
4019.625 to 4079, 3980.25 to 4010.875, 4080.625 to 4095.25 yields -0.07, 18.2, 18.6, 16.8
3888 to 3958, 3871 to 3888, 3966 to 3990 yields -0.09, 14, 15.2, 13.9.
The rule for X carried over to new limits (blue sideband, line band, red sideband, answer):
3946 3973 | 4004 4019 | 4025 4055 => -1.4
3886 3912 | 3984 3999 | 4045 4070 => -1.4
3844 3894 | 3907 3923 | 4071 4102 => -1.8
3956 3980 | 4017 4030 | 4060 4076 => -1.7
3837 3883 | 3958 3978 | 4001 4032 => 6.0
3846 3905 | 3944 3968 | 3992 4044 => 2.6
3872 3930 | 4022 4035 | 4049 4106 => -1.8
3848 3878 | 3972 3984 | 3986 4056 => 2.9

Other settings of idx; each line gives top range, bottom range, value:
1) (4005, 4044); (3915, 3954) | 1.29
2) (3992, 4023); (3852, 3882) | 1.21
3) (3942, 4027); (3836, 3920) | 1.17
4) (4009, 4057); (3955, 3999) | 1.27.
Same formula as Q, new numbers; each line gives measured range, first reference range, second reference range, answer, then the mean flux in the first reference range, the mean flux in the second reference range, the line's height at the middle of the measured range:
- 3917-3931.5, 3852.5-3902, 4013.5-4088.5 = -0.06 A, 14.9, 18.4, 15.9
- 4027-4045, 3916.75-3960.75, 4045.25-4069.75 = -1.22 A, 15.5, 18.4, 17.9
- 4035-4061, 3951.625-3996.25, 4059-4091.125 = -2.22 A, 15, 18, 17.2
